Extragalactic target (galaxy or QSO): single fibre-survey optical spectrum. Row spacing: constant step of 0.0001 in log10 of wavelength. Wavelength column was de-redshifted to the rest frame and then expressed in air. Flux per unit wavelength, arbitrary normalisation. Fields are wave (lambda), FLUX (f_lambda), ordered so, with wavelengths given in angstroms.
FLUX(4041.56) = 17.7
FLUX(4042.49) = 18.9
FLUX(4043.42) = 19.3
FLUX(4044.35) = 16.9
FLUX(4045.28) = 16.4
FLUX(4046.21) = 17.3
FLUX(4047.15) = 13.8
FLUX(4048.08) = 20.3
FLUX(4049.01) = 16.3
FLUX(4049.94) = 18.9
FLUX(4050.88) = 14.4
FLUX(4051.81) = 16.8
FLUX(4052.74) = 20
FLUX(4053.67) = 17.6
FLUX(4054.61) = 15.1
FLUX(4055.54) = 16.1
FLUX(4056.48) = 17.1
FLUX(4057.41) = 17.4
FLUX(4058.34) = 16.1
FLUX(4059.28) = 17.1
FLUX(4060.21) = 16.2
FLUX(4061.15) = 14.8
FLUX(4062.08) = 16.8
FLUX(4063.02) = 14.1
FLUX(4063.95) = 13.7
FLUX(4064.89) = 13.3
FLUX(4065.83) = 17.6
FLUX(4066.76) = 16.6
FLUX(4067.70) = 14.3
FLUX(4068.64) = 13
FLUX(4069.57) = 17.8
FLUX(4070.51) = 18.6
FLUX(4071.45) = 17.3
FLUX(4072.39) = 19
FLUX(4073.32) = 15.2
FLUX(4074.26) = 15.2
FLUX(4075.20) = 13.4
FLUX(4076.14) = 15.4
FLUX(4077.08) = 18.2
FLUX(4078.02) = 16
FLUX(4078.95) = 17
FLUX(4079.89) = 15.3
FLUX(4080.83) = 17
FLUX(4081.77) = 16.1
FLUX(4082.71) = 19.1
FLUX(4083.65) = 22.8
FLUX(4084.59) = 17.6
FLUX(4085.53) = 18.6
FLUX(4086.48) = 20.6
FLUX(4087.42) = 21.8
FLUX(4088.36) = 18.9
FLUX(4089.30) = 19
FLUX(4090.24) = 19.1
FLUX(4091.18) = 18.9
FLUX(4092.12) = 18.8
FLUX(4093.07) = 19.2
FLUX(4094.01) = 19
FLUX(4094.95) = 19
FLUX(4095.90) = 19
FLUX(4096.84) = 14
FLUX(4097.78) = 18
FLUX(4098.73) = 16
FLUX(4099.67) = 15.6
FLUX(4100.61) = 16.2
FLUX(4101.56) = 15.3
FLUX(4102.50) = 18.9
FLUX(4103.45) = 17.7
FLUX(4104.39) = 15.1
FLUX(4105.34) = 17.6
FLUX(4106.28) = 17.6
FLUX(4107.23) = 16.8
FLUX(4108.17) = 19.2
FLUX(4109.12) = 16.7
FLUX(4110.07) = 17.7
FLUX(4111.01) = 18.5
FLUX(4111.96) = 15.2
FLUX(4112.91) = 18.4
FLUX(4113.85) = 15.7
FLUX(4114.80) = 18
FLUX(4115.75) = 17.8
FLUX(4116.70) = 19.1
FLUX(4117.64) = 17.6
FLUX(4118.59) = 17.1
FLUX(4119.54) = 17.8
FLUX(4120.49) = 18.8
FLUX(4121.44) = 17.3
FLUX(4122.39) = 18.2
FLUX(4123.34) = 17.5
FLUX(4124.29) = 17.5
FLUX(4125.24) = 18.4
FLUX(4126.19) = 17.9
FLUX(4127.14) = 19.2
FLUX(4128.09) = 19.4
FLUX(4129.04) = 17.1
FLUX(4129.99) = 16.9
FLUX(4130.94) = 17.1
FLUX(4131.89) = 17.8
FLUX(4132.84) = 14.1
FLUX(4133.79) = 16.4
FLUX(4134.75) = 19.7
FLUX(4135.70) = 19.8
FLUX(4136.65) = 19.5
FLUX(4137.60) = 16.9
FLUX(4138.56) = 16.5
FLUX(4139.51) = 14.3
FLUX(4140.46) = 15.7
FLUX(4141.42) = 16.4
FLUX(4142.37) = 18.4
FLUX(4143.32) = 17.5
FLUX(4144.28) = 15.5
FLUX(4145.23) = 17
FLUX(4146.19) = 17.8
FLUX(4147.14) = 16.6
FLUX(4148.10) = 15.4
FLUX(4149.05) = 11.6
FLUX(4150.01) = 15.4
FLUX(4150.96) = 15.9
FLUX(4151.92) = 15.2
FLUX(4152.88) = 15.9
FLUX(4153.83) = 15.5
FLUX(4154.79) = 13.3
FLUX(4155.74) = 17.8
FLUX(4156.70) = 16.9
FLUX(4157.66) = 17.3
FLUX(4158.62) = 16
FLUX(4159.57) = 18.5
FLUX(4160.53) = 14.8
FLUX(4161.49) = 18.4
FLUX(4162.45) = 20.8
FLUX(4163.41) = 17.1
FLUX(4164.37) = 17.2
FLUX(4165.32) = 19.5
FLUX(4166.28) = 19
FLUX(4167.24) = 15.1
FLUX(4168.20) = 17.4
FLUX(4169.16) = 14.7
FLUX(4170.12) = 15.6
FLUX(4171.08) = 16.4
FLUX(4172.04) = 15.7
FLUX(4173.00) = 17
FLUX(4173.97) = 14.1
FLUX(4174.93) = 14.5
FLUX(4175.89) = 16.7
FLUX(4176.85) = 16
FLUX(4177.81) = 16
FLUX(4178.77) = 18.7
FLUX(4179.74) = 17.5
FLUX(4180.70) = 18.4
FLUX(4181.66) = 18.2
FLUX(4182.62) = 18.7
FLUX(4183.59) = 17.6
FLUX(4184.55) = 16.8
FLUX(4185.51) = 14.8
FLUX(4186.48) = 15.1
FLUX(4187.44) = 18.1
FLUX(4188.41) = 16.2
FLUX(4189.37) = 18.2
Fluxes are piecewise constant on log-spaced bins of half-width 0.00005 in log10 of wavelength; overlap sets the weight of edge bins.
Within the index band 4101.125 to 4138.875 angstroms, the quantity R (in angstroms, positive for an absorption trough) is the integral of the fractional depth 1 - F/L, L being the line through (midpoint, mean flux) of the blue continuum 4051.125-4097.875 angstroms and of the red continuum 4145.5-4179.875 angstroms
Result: -1.9 angstroms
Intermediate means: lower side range 17.2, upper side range 16.4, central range 17.6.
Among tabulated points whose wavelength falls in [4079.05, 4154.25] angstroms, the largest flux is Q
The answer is 22.8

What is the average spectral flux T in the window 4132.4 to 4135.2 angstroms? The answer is 16.7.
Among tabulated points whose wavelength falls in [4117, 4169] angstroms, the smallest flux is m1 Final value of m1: 11.6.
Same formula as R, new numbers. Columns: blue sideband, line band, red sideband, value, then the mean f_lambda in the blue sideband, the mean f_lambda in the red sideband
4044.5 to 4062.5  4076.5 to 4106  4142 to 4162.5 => -2.3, 16.8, 16.3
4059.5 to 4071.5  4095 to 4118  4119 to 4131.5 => 0.0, 15.7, 17.9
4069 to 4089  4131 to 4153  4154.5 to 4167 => 1.2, 17.7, 17.5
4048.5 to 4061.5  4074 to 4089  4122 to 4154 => -0.9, 16.7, 16.9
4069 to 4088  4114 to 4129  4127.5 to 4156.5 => -1.0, 17.6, 16.6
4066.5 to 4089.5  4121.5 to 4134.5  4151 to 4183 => -0.4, 17.3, 16.8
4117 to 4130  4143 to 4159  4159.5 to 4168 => 1.7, 18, 17.8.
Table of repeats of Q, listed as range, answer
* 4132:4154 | 19.8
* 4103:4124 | 19.2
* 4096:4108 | 18.9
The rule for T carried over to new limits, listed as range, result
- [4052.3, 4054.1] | 18.8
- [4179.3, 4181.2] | 18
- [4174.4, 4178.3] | 15.8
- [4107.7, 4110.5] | 17.8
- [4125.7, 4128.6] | 18.8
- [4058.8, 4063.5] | 15.8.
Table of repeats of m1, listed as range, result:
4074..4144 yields 13.4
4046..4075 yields 13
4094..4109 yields 14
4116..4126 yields 17.1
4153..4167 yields 13.3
